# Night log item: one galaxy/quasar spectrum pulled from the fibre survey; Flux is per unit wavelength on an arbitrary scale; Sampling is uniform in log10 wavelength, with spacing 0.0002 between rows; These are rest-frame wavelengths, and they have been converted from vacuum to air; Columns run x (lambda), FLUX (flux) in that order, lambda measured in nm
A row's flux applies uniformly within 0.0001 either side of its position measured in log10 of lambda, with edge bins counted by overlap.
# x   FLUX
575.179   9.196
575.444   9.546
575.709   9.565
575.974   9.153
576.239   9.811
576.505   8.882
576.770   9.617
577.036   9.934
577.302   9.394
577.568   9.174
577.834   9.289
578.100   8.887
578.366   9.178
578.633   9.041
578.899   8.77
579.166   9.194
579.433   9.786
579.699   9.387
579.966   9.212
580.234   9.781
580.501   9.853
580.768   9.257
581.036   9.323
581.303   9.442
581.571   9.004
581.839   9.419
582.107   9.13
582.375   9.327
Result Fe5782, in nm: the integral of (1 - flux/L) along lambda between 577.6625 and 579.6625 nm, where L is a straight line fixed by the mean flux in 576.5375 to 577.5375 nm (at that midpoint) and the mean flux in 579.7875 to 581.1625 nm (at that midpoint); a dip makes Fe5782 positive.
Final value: 0.069 nm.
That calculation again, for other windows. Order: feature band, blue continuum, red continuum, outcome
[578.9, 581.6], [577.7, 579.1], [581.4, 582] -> -0.079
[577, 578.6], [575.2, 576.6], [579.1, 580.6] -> 0.035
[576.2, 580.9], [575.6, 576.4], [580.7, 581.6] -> 0.018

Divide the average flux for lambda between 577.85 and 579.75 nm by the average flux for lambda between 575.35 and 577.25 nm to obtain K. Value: 0.97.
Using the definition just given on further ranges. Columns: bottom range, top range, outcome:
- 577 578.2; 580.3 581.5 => 1.02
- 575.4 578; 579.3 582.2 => 1.00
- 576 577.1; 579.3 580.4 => 1.01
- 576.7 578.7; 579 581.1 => 1.02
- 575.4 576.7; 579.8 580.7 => 1.02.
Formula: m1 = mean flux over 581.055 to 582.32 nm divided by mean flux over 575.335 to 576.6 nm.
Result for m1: 1.0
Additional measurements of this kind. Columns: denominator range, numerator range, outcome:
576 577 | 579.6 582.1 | 0.99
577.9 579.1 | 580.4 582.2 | 1.04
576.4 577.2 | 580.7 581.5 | 0.98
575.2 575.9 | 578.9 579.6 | 0.99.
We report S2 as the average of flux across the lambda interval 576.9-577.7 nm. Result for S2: 9.49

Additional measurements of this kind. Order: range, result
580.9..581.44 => 9.38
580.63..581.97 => 9.29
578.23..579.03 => 9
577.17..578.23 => 9.19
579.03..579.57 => 9.49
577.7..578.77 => 9.1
